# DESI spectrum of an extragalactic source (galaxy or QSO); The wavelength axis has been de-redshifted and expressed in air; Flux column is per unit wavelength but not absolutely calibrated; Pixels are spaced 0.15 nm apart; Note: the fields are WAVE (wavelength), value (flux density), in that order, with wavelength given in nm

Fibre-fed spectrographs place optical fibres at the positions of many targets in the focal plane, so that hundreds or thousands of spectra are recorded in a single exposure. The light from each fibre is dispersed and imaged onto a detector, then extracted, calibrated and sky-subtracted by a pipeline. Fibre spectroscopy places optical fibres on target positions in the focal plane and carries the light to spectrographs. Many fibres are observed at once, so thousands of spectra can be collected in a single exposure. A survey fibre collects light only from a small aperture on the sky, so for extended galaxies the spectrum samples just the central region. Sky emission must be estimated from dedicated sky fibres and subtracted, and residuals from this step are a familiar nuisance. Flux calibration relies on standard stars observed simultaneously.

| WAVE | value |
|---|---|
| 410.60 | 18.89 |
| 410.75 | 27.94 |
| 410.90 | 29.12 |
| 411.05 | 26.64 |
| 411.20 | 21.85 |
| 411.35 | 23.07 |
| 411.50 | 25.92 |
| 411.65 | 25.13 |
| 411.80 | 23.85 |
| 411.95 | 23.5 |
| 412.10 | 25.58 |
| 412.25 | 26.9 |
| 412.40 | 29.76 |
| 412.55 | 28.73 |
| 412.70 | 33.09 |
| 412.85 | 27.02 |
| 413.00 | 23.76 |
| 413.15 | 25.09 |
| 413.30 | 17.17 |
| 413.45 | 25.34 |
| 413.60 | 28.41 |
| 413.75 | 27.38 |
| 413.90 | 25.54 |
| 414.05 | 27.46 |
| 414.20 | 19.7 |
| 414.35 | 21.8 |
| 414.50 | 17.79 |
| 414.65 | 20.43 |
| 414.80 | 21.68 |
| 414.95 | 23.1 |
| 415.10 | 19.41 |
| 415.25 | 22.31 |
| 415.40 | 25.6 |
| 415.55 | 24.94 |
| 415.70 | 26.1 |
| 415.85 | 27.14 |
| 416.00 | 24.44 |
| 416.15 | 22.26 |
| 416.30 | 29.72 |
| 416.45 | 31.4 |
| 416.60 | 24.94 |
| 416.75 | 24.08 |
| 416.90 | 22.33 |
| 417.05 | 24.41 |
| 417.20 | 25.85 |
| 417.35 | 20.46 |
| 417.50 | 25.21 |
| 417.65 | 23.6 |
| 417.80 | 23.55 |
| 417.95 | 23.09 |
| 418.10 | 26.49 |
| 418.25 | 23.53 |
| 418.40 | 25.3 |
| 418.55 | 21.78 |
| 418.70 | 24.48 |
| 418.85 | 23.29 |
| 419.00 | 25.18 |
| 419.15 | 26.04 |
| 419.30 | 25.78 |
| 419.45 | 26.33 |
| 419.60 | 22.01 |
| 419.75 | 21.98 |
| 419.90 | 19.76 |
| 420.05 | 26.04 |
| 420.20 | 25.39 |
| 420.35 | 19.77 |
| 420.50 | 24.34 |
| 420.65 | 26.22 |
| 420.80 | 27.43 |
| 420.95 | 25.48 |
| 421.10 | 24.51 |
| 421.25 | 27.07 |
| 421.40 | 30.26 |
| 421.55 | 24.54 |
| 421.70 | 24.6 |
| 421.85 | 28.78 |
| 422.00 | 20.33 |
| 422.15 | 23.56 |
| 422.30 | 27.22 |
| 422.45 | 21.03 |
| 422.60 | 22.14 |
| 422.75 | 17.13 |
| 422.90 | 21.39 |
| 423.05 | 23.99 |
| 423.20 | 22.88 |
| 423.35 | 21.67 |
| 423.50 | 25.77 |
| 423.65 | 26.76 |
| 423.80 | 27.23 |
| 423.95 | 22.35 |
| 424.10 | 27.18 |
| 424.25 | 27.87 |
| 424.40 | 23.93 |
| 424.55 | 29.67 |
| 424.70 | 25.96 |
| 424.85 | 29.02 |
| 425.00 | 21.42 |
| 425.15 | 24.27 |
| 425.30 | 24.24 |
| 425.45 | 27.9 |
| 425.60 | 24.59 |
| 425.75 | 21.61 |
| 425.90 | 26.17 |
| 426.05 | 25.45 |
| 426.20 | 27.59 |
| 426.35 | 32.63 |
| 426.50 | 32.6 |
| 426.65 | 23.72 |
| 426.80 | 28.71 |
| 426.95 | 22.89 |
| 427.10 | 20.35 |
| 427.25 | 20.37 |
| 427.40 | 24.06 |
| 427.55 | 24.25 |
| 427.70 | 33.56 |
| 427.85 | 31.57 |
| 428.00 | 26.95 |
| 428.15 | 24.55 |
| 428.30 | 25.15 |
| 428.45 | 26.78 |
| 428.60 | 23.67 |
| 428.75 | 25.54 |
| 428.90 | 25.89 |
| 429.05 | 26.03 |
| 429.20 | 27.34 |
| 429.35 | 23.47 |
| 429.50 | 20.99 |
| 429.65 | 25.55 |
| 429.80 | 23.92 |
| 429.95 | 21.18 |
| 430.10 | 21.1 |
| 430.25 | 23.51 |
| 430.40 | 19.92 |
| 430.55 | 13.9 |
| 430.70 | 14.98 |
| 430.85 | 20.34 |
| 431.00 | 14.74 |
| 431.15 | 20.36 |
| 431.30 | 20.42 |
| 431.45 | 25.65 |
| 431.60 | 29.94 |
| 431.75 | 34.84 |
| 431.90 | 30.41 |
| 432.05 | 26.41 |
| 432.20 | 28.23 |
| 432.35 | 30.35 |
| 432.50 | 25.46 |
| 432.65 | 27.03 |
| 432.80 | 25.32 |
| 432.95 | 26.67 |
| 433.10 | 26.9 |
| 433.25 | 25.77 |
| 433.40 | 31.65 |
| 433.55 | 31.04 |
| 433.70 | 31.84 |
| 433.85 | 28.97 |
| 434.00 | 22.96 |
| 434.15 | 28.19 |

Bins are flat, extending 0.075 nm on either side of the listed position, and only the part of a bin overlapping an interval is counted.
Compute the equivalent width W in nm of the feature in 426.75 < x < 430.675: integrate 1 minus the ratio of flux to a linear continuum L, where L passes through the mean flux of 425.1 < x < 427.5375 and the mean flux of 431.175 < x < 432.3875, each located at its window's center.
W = 0.35 nm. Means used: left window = 25.4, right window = 27.9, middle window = 24.1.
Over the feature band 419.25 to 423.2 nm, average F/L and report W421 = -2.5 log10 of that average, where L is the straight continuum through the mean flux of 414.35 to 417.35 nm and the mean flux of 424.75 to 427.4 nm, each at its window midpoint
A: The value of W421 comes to 0.03 mag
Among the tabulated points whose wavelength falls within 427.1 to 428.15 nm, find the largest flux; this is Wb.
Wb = 33.56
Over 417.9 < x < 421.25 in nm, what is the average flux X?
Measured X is 24.4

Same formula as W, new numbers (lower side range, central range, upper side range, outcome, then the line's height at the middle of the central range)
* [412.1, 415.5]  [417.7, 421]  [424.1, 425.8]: 0.11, 25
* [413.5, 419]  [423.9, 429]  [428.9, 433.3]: -0.38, 24.2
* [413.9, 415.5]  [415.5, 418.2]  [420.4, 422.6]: -0.22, 23.1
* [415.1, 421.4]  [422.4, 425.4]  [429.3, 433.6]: 0.02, 24.6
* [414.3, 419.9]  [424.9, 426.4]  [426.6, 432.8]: -0.07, 24.3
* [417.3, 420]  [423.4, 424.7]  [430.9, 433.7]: -0.06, 25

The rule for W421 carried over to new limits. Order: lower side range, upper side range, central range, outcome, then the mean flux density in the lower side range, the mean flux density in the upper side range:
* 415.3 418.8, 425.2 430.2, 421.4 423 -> 0.08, 24.8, 25.4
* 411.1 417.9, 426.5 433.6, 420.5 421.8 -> -0.06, 24.6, 25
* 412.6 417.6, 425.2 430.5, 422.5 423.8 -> 0.09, 24.4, 25.2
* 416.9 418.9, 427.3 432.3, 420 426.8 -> -0.05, 23.9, 24.4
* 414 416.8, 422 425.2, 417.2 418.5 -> 0.00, 23.9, 24.3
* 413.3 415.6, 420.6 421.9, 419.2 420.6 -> 0.10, 23.2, 26.5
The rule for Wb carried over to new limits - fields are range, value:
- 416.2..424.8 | 31.4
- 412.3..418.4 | 33.09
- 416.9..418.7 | 26.49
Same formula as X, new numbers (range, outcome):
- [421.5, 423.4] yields 23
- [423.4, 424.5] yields 25.9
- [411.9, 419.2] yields 24.6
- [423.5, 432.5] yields 25.1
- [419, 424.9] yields 24.7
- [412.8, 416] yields 23.7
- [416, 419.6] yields 24.7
